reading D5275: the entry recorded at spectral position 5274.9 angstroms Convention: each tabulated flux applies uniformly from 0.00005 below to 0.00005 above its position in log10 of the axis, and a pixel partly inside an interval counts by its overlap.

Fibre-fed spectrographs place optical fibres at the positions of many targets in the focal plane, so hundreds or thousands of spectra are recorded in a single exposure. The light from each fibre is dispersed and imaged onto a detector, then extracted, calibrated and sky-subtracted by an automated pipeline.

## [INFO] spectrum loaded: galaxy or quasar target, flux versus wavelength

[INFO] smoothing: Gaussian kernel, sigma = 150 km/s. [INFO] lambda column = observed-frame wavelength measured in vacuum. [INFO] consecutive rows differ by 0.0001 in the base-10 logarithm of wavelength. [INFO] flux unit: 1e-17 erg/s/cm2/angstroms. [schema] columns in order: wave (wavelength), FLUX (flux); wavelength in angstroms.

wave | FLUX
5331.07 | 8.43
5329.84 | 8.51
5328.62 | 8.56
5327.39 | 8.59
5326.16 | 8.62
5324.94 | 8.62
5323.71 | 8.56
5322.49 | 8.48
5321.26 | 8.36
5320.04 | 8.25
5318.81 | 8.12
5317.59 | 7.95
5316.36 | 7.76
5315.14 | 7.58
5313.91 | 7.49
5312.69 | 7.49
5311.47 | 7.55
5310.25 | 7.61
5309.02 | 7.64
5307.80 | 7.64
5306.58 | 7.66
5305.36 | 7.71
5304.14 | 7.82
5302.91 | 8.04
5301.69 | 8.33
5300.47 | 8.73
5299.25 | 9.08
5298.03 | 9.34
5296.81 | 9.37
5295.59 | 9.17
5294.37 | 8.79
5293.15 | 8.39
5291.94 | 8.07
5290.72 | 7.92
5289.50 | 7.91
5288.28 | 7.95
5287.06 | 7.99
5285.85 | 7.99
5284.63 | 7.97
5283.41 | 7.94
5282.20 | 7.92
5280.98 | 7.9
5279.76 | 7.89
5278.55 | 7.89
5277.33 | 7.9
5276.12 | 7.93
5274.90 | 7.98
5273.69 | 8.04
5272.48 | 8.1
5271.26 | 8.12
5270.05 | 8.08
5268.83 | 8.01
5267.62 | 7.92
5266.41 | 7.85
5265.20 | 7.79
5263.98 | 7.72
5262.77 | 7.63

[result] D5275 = 7.98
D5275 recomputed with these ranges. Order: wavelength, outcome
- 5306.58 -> 7.66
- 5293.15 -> 8.39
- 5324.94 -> 8.62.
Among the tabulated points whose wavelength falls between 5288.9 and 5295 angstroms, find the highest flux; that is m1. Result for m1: 8.79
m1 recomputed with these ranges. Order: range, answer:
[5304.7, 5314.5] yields 7.71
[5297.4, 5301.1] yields 9.34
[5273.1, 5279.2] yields 8.04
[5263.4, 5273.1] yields 8.12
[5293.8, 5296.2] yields 9.17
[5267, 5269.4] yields 8.01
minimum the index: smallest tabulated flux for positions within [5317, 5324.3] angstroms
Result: 7.95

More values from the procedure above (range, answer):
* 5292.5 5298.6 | 8.39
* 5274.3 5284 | 7.89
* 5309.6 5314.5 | 7.49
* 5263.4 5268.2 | 7.72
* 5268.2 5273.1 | 8.01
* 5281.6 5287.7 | 7.92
